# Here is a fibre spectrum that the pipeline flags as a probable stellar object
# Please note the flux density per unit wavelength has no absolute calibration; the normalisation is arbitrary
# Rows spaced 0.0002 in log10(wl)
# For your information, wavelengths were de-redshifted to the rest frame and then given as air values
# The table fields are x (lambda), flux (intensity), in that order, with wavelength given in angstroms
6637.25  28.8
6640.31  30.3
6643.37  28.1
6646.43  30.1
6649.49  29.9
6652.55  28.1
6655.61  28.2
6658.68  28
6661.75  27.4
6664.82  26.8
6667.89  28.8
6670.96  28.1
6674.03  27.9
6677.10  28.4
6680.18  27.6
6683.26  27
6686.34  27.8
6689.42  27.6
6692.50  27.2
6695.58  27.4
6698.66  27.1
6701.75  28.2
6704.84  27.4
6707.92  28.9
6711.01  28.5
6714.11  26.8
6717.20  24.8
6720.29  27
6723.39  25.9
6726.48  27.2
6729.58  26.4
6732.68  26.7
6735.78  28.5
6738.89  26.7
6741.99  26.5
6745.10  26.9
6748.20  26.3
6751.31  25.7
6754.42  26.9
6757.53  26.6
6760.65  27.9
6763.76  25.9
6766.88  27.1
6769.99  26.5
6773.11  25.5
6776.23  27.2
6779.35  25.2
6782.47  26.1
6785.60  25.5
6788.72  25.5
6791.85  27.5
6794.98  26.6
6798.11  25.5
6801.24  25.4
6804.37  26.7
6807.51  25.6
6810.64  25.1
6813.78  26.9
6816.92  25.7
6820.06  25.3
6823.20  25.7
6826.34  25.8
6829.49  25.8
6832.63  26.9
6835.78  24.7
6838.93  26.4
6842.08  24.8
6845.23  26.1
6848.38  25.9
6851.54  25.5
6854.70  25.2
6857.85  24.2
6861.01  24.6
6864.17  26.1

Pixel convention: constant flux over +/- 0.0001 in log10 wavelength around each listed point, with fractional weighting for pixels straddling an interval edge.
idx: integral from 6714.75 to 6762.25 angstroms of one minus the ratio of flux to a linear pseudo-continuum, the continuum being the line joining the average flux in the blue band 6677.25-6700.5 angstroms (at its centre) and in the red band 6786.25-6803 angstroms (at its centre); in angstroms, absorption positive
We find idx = 0.2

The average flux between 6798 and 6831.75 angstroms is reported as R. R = 25.8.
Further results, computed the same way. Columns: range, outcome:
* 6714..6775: 26.6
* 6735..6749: 26.9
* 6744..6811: 26.3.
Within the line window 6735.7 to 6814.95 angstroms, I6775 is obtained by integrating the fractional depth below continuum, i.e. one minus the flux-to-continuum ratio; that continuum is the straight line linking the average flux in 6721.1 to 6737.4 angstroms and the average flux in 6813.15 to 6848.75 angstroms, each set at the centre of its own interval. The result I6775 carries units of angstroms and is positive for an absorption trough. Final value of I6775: 0.27 angstroms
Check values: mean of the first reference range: 26.9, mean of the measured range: 26.3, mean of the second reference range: 25.8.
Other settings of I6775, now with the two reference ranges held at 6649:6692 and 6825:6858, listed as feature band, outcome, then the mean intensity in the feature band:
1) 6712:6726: 0.5 angstroms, 26.3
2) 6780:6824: 0.4 angstroms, 25.9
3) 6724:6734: 0.2 angstroms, 26.7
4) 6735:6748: 0.0 angstroms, 27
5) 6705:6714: -0.3 angstroms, 28.2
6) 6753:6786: 0.2 angstroms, 26.4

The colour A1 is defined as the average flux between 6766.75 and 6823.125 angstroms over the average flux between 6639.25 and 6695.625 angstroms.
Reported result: 0.92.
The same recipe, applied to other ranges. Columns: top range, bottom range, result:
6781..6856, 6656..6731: 0.94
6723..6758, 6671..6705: 0.97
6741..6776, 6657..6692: 0.96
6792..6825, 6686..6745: 0.95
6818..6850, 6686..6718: 0.94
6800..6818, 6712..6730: 0.98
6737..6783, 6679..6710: 0.96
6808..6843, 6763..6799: 0.98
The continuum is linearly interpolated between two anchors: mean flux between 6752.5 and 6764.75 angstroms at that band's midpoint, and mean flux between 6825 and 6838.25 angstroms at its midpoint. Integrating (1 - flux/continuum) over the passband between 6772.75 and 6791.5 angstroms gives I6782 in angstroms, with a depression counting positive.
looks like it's 0.39 angstroms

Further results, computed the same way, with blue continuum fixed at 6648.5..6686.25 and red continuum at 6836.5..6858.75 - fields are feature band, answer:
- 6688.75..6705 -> 0.0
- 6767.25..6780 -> 0.1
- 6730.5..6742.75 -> 0.0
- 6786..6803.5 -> 0.1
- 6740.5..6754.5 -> 0.2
